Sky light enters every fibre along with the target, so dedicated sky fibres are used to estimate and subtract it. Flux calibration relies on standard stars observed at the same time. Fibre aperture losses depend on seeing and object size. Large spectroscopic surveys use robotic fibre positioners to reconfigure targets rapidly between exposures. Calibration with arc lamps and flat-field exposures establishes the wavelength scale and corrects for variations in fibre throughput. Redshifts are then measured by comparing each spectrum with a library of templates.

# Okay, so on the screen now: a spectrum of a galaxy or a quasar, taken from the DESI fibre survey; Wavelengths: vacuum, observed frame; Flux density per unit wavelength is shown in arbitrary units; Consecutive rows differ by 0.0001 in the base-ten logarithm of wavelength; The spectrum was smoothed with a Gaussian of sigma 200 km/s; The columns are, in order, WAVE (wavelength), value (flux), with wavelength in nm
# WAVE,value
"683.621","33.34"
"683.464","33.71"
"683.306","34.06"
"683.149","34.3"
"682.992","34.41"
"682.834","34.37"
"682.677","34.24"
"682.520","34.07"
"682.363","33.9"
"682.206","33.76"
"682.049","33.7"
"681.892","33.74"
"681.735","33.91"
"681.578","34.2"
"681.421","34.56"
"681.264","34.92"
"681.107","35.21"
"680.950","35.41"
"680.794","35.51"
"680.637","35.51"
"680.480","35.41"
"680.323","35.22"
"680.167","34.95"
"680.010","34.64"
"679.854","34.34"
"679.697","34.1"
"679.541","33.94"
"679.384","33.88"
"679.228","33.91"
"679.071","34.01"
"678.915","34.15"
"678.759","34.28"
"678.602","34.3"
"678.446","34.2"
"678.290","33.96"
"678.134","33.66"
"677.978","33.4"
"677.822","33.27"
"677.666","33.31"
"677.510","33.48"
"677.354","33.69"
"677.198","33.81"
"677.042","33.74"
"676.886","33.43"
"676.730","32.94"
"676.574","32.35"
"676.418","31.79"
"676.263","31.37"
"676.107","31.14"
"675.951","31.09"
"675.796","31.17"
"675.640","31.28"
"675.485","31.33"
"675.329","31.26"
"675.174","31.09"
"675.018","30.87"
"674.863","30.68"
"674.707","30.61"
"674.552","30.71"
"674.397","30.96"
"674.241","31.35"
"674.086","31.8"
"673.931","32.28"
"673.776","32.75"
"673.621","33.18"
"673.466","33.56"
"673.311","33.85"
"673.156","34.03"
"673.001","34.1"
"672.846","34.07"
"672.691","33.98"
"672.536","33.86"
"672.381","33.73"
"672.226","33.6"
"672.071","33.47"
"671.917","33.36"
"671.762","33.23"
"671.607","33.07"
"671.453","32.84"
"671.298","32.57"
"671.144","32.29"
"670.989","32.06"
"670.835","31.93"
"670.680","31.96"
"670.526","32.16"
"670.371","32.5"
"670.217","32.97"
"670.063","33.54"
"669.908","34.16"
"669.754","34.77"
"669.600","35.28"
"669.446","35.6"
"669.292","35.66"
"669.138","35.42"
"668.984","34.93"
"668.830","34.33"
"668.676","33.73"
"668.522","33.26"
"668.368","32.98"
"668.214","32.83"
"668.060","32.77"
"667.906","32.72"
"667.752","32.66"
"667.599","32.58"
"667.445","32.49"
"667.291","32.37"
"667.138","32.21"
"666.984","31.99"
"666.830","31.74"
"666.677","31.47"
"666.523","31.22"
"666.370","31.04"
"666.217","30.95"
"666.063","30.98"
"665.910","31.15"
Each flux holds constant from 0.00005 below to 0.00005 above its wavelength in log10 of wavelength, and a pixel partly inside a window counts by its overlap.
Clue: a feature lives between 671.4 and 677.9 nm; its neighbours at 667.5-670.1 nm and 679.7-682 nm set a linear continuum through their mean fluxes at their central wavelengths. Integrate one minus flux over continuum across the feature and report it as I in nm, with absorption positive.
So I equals 0.34 nm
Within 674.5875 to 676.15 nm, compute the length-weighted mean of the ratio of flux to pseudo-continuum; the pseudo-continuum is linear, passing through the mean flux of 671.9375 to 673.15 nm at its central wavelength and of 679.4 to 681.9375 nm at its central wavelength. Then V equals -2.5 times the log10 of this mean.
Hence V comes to 0.103 mag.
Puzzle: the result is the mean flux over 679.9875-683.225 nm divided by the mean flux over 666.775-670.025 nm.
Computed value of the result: 1.03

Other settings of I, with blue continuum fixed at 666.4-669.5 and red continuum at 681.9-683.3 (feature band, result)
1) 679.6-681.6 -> -0.058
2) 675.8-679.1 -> 0.058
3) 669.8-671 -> 0.019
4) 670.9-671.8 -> 0.019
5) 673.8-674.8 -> 0.065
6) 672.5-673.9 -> -0.009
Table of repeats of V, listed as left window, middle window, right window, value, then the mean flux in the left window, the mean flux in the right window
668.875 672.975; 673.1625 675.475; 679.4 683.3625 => 0.067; 33.6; 34.5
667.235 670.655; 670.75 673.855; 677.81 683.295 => 0.018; 33.6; 34.3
